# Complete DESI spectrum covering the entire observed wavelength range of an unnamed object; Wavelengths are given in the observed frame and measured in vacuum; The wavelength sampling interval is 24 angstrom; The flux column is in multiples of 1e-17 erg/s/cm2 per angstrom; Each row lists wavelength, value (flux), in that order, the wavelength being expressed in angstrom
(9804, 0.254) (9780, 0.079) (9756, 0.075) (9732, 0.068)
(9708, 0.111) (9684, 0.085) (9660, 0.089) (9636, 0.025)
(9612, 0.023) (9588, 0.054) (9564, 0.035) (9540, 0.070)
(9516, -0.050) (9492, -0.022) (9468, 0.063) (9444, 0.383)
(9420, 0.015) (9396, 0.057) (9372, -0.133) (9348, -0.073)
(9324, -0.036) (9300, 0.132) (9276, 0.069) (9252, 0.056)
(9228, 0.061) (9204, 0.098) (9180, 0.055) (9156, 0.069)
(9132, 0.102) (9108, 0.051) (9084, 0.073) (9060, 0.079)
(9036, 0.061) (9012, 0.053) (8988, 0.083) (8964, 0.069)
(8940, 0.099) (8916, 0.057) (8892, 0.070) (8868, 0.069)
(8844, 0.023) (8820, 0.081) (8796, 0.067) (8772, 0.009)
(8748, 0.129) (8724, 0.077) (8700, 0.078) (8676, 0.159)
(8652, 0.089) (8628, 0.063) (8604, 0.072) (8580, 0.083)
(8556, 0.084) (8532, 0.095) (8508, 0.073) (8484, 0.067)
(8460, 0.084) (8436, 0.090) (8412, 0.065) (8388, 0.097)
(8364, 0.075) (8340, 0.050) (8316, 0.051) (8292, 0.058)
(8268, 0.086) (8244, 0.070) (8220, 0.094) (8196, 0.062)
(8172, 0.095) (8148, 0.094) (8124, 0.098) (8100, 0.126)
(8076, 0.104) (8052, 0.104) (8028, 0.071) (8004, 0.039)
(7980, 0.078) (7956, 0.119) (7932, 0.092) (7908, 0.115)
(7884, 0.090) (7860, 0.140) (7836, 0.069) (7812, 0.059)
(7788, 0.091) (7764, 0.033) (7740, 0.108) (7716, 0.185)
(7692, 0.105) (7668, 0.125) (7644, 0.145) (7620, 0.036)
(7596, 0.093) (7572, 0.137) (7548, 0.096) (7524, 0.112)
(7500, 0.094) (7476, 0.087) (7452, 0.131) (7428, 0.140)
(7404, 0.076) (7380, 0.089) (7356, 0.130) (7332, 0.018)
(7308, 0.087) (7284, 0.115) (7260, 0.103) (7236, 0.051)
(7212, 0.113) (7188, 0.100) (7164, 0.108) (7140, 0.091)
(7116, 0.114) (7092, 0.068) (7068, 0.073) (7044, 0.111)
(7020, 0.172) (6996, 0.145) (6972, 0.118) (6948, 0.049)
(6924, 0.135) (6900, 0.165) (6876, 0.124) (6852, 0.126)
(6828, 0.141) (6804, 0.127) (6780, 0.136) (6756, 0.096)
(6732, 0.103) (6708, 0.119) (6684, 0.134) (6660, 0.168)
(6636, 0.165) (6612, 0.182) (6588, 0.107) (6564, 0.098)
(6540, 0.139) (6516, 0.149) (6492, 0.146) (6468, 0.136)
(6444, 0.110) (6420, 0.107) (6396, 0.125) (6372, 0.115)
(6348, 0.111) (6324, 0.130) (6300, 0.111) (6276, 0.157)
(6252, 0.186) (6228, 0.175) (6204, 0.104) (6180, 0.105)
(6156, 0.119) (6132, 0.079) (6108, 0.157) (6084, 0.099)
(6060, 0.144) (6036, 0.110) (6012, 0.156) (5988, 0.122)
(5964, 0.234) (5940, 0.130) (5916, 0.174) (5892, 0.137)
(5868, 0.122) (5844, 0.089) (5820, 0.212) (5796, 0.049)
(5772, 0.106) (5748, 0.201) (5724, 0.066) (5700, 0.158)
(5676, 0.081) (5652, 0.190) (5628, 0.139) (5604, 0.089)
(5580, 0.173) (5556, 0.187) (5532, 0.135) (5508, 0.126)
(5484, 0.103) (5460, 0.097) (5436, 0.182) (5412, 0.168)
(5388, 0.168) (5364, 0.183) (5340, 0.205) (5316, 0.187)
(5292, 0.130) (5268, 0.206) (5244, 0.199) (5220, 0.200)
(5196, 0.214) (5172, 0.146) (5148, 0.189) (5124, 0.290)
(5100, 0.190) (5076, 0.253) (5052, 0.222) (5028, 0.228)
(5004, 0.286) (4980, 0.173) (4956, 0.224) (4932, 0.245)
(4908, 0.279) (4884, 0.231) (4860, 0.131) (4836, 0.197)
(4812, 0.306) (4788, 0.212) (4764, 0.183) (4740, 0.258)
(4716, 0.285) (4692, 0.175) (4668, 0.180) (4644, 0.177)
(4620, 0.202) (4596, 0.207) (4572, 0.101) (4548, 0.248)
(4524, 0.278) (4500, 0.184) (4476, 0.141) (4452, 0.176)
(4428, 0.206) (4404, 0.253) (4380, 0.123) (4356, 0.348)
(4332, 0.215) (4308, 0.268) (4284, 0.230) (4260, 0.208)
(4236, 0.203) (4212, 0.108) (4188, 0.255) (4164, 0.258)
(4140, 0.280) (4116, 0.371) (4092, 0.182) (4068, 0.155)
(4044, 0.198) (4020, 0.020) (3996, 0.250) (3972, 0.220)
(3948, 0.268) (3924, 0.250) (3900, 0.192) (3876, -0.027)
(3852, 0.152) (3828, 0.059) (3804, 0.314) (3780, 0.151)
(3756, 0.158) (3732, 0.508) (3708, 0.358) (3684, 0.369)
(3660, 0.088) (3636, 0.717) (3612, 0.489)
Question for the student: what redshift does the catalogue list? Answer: 1.535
